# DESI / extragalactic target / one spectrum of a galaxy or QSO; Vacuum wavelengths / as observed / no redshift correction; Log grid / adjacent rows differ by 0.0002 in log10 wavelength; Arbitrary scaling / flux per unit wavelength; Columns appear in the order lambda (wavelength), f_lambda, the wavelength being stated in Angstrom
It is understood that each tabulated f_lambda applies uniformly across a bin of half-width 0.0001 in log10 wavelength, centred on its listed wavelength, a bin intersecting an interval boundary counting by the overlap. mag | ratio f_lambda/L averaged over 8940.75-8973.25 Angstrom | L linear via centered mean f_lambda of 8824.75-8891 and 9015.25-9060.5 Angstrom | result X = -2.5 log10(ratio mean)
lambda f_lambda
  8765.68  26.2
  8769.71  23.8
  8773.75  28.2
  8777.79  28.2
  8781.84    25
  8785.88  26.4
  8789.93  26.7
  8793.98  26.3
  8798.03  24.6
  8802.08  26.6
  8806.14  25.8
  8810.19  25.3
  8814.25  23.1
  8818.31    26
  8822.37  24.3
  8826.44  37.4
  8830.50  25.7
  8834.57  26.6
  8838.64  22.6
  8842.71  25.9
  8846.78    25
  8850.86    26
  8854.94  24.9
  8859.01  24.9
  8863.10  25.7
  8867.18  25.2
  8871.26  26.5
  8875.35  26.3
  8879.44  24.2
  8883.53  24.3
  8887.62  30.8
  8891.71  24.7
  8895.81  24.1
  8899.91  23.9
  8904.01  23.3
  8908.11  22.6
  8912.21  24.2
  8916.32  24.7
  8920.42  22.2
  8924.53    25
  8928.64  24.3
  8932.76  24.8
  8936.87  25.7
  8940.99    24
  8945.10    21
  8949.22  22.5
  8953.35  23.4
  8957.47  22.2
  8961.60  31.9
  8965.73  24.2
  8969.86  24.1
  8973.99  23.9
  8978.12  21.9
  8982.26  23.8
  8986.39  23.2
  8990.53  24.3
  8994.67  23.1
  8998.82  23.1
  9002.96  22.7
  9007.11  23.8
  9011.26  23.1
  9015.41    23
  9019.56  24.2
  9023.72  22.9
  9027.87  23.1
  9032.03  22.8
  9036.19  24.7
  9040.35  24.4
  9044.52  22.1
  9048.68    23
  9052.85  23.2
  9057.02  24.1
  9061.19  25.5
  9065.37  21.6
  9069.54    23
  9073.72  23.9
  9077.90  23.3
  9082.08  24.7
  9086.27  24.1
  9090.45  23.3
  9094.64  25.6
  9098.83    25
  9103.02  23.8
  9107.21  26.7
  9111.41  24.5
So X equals 0.03 mag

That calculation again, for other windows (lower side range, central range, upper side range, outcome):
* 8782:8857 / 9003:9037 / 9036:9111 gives 0.05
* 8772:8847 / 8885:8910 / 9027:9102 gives 0.02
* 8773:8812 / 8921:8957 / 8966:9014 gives 0.02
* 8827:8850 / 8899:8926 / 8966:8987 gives 0.04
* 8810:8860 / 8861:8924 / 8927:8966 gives 0.02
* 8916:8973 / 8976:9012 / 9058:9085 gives 0.04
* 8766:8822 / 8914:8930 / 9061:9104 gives 0.04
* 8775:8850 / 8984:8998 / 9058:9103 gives 0.06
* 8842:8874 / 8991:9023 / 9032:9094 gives 0.04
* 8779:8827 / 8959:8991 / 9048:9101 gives 0.00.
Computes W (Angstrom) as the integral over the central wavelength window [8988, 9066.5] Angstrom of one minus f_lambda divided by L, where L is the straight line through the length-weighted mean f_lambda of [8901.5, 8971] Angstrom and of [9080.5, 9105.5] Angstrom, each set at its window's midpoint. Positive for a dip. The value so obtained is 2.86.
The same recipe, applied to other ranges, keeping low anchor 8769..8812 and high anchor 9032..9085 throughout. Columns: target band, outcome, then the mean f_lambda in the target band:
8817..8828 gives -1.4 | 29.1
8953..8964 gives -0.7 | 26.2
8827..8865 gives -0.1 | 25.7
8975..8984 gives 0.5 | 22.9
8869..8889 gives -0.8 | 26.3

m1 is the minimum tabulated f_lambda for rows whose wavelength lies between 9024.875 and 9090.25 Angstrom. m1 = 21.6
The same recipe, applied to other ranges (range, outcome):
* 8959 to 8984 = 21.9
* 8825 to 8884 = 22.6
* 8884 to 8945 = 22.2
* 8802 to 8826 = 23.1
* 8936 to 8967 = 21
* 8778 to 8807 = 24.6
